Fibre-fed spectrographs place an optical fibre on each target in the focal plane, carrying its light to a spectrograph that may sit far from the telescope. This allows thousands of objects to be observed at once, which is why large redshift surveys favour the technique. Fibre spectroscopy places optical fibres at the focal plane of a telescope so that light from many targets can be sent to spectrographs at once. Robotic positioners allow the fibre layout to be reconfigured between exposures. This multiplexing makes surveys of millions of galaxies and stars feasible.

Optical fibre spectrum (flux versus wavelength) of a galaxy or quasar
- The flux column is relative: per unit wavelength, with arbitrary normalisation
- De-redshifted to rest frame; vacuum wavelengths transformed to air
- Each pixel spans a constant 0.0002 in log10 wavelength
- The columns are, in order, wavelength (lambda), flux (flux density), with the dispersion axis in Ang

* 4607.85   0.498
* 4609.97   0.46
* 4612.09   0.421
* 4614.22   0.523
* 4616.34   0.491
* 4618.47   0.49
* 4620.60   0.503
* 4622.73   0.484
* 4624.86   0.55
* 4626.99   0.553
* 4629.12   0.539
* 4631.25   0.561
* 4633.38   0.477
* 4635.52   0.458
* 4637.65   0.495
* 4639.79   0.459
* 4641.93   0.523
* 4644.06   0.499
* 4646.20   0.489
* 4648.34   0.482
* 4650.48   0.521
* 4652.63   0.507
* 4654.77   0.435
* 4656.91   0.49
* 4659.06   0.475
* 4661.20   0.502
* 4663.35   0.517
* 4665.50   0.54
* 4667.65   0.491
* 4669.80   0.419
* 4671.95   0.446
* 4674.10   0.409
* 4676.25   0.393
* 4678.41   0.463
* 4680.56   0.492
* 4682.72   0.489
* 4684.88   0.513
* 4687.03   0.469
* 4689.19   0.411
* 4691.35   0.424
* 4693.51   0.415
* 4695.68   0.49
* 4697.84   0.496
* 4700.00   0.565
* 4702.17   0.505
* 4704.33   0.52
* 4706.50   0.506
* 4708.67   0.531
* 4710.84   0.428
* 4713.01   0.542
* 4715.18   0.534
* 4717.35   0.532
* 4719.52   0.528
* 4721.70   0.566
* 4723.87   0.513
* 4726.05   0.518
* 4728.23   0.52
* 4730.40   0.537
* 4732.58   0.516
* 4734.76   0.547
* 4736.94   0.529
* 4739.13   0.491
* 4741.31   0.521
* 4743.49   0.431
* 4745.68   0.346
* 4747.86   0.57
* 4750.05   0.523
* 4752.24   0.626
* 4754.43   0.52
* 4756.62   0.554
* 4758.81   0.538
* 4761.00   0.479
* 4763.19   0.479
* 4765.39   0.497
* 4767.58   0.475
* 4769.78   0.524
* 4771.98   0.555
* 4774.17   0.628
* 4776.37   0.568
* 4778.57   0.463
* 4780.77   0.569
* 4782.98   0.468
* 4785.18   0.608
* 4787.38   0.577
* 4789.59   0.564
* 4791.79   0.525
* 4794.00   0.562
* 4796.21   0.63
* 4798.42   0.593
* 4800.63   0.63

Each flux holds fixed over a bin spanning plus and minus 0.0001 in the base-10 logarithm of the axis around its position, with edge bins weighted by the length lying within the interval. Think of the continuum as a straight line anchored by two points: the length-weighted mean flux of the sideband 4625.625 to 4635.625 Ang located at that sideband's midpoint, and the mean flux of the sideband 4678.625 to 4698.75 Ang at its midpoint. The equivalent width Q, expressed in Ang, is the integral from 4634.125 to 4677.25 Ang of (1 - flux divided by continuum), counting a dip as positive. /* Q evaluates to 1.9 Ang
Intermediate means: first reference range 0.524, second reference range 0.466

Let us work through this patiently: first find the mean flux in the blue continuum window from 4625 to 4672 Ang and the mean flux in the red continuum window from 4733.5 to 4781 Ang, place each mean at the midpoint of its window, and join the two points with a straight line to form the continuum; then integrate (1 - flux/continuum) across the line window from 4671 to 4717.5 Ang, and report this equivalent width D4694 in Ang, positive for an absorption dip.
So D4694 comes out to 2.4 Ang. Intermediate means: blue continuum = 0.497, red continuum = 0.519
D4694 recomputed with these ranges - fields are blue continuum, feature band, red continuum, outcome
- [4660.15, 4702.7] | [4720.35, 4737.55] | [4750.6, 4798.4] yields -0.7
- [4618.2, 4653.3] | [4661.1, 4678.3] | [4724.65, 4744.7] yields 1.5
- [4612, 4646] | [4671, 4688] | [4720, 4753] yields 1.7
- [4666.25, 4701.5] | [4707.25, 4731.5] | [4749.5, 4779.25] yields -1.4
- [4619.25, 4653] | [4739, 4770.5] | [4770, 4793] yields 2.2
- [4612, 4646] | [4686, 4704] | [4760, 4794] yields 1.5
